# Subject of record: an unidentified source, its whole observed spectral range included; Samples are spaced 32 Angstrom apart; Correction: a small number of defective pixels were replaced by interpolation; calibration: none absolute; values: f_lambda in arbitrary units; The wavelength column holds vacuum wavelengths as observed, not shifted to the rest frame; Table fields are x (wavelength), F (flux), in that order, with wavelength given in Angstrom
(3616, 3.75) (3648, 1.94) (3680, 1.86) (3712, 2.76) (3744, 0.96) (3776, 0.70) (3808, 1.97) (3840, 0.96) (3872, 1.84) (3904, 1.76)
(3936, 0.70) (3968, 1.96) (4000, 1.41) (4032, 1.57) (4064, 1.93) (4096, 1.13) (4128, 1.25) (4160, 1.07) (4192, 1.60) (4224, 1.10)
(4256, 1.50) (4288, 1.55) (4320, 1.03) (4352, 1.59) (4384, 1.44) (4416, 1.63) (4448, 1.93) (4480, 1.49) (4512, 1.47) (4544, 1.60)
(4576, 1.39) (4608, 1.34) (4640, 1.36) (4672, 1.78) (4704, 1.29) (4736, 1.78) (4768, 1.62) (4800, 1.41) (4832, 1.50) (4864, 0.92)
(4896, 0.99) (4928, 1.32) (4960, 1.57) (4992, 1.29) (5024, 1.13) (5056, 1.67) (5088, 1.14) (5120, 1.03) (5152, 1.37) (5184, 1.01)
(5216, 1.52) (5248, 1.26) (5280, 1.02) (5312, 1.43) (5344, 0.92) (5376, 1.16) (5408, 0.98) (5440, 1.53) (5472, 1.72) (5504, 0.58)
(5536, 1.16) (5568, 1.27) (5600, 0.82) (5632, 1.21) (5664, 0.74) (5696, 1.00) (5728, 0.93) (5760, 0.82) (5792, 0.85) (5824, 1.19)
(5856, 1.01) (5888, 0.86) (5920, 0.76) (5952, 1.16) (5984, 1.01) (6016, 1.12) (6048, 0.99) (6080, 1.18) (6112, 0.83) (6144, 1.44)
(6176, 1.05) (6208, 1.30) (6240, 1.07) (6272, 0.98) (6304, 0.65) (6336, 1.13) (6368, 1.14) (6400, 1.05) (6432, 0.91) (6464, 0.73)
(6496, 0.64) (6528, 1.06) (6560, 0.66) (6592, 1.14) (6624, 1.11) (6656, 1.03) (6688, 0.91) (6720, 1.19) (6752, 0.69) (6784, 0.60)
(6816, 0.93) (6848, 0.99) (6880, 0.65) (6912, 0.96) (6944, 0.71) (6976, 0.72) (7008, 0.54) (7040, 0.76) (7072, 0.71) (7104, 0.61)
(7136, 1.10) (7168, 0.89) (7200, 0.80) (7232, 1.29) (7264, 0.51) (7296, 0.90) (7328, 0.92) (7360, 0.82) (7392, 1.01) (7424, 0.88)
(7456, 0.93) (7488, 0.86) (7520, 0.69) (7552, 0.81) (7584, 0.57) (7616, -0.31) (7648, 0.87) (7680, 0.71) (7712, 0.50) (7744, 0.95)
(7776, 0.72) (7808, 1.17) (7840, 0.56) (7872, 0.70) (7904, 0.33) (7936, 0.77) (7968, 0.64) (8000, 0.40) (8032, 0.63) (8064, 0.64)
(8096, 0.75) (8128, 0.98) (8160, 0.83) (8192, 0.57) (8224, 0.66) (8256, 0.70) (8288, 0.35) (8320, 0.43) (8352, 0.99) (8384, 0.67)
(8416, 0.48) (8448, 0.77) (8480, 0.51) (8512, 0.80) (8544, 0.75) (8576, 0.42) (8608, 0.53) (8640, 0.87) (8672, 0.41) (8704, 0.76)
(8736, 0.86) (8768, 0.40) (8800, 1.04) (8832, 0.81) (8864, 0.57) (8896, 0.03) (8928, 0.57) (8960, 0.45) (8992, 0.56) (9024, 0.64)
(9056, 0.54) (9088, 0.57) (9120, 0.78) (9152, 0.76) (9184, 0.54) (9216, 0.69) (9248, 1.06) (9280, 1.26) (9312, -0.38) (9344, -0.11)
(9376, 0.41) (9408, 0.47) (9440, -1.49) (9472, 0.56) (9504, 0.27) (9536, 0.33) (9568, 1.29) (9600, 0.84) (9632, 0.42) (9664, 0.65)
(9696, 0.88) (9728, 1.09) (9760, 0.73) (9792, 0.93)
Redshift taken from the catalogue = 1.485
